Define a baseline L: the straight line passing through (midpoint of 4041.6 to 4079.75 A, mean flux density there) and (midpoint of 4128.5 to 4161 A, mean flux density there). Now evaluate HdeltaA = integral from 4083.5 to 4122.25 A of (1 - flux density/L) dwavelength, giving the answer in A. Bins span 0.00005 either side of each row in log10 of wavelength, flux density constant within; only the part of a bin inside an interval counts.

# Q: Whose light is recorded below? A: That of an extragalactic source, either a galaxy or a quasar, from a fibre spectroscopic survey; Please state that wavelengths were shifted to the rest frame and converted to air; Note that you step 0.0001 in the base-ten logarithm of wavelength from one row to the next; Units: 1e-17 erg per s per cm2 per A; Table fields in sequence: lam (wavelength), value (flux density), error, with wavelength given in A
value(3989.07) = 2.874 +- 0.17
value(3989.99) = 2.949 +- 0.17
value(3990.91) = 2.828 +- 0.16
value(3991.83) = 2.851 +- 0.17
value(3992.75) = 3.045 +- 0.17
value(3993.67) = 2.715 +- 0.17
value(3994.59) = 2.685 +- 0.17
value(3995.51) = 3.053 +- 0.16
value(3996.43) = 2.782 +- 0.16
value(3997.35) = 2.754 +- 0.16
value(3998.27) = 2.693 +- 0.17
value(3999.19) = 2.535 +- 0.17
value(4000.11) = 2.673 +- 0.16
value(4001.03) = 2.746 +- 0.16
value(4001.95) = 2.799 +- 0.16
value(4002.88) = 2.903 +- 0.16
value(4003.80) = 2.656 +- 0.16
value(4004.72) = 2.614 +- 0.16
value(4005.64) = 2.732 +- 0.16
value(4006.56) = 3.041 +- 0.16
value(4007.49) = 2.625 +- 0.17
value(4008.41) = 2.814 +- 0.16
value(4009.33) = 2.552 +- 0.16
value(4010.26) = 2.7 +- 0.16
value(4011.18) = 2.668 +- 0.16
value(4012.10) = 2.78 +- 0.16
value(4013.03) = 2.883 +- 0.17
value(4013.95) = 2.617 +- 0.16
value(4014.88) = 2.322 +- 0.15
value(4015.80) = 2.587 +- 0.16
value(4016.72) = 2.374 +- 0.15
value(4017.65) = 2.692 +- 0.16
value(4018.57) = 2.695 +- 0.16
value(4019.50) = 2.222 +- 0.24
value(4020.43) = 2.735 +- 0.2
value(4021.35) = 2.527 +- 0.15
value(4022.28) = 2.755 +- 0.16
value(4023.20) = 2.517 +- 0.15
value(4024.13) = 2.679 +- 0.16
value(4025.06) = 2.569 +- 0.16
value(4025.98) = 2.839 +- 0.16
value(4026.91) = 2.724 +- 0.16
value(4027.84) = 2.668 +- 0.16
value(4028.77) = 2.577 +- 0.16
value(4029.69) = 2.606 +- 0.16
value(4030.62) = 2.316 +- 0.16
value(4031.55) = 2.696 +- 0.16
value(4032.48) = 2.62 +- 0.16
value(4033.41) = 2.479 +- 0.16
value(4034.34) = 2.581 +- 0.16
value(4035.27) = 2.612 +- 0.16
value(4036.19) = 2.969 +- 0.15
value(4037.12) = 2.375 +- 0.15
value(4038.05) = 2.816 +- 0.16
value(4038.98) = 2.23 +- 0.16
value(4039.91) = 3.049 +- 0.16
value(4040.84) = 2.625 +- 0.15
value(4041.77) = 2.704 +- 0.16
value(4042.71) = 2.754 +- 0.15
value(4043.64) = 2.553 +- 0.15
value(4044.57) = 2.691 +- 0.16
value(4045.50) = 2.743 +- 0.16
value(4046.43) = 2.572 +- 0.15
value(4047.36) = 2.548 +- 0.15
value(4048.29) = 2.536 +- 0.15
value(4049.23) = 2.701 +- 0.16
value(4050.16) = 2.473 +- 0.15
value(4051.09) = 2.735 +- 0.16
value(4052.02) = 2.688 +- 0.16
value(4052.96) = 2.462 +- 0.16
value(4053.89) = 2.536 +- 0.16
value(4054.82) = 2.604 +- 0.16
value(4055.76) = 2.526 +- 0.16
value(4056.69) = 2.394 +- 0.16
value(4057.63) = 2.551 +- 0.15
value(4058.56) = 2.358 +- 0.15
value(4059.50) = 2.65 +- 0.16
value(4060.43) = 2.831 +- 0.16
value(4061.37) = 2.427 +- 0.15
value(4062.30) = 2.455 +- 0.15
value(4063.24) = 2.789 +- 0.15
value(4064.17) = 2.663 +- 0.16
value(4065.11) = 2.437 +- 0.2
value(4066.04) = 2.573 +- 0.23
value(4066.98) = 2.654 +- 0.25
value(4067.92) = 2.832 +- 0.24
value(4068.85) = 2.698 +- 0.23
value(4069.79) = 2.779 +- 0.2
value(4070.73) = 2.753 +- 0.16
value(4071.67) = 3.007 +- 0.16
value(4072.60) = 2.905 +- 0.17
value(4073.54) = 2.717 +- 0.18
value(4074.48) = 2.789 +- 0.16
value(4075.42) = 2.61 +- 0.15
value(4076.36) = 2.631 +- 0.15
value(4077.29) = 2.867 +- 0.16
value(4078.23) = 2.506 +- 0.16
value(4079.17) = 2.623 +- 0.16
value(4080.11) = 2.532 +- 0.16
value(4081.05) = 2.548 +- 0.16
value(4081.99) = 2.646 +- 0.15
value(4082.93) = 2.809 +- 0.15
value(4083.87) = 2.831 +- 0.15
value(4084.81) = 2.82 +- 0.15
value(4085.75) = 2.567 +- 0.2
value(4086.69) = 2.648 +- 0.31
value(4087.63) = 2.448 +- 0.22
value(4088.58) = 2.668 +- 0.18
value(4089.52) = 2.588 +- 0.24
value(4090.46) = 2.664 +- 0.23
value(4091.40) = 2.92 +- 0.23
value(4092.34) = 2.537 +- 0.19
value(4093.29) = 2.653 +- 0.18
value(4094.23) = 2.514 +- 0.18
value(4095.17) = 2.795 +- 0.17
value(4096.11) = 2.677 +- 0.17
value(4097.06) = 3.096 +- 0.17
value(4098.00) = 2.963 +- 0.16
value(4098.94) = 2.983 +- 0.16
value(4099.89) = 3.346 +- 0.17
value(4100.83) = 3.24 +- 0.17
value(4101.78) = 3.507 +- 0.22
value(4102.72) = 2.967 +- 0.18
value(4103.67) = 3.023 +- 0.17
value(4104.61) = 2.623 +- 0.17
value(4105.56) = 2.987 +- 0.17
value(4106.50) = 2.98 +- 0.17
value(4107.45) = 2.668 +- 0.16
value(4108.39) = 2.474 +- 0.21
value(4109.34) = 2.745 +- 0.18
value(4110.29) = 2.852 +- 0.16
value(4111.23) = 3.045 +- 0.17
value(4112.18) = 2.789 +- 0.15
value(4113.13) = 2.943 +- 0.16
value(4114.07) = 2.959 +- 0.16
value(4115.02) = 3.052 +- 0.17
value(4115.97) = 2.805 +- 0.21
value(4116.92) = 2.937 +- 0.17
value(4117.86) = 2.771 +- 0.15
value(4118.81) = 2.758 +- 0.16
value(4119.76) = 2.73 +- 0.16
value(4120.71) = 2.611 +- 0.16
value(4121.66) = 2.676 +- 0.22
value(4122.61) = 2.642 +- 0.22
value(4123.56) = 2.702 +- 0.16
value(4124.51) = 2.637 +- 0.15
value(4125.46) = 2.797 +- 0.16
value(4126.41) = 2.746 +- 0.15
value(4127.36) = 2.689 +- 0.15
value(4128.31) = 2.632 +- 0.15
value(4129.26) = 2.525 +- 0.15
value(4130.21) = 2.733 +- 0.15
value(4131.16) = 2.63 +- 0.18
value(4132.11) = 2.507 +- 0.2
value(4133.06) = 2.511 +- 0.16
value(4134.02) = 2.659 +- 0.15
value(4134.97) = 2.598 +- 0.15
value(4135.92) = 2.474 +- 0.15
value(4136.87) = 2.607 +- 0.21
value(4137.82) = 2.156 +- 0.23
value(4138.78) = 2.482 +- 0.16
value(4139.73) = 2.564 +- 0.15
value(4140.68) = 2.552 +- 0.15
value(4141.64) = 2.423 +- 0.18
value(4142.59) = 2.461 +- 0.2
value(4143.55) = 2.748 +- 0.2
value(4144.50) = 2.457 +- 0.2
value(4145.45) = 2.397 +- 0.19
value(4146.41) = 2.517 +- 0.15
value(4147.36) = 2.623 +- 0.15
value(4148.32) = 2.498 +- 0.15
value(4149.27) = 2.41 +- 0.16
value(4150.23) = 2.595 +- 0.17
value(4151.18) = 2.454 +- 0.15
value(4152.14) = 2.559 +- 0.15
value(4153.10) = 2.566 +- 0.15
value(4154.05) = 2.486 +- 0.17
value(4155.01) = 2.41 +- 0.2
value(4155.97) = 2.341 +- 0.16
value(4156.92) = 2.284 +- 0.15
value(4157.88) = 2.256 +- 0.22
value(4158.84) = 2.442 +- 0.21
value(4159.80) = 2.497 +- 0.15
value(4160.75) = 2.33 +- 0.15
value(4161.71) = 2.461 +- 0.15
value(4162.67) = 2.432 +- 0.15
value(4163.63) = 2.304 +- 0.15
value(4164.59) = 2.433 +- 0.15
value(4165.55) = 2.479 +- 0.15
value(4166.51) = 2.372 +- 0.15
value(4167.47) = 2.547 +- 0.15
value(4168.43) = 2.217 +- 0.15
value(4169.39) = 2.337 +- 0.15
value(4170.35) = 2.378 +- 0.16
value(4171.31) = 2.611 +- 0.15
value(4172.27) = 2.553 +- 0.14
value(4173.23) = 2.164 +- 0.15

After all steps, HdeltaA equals -3.89 A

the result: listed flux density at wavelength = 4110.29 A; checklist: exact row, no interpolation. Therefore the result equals 2.852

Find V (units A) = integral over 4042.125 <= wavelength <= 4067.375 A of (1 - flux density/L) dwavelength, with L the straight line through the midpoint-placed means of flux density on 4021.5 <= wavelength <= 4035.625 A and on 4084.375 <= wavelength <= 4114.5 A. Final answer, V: 1.0 A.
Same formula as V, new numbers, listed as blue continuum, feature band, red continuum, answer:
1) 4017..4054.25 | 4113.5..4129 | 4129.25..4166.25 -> -1.5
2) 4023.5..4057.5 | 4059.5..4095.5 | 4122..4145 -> -1.0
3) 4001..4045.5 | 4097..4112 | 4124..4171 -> -2.4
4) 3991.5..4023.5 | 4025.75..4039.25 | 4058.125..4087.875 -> 0.4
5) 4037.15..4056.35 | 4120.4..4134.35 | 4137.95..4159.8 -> -0.8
